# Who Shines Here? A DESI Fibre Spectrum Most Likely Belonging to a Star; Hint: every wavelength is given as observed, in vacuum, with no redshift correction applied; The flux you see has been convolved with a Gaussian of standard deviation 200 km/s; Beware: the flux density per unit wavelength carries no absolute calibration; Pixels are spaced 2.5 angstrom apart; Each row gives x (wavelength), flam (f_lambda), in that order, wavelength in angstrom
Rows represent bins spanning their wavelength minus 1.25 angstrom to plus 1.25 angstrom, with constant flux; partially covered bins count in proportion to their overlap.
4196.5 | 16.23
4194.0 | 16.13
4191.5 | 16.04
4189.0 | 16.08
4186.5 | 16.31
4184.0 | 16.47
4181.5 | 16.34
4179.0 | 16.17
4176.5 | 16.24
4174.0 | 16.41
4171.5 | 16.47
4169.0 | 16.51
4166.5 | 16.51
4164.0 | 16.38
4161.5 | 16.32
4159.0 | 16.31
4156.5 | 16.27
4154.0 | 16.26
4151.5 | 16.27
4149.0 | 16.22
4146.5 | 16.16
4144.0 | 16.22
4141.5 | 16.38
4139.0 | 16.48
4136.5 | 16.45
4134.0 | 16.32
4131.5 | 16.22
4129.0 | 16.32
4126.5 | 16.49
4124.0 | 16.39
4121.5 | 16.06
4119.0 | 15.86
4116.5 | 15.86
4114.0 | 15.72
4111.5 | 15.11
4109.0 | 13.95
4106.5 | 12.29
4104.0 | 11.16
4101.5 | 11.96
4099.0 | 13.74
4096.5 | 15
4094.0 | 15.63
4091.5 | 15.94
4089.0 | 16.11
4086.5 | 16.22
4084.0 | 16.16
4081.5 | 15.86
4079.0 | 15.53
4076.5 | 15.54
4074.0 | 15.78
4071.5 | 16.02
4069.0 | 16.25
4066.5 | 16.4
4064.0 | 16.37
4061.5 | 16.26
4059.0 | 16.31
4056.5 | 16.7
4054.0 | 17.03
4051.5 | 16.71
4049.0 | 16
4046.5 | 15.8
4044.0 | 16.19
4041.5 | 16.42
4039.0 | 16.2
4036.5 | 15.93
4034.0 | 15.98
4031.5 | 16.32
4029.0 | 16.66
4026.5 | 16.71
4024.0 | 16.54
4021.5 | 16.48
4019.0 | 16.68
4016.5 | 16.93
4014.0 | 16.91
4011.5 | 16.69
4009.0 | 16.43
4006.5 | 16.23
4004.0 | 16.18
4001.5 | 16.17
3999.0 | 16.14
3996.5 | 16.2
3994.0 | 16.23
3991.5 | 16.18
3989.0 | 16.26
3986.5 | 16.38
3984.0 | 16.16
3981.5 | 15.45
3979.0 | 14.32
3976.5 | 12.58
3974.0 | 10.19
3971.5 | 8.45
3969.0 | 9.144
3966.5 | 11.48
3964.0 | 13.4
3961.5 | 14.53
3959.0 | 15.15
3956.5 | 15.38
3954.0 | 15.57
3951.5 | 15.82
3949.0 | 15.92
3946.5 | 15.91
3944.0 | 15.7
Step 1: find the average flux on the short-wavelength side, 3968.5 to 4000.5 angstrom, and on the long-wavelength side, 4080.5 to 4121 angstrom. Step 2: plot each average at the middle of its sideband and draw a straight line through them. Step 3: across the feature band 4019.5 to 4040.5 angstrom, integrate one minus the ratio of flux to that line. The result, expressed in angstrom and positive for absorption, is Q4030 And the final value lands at -2.7 angstrom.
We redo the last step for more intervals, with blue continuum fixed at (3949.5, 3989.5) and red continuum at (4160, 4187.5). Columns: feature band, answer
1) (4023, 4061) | -4.34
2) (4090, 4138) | 1.62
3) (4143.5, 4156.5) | -0.13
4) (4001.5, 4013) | -1.72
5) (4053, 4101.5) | -2.25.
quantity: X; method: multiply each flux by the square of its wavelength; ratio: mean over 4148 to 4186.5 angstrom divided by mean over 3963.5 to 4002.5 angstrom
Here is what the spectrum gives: 1.27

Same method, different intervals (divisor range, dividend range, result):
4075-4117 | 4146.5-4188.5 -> 1.14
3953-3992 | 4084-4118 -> 1.13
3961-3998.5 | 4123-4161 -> 1.28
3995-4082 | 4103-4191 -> 1.03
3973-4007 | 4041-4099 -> 1.09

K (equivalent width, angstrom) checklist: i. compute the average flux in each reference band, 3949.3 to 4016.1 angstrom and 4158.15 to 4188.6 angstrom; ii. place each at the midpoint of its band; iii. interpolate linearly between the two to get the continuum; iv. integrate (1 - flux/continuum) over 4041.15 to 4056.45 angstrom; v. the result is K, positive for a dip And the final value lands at -1.0 angstrom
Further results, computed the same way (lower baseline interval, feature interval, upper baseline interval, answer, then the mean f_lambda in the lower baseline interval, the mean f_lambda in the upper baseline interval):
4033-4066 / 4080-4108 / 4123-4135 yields 3.0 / 16.3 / 16.3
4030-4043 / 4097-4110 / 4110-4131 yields 2.7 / 16.2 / 16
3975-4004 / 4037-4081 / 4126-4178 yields -0.7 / 15.6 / 16.3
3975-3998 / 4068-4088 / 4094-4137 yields -1.0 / 15.5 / 15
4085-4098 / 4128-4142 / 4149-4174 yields -0.2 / 15.7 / 16.4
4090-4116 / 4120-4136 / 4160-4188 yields -1.5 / 14.1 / 16.4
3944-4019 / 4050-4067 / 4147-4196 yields -1.1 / 15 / 16.3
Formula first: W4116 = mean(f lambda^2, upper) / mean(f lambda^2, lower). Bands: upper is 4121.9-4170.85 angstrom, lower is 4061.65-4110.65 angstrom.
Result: 1.12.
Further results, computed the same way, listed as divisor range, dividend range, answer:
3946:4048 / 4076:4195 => 1.10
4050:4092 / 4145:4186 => 1.06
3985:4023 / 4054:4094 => 1.02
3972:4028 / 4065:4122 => 1.01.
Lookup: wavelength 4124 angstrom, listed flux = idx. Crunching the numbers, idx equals 16.39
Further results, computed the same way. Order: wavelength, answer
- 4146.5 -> 16.16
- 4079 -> 15.53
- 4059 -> 16.31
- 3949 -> 15.92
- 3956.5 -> 15.38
